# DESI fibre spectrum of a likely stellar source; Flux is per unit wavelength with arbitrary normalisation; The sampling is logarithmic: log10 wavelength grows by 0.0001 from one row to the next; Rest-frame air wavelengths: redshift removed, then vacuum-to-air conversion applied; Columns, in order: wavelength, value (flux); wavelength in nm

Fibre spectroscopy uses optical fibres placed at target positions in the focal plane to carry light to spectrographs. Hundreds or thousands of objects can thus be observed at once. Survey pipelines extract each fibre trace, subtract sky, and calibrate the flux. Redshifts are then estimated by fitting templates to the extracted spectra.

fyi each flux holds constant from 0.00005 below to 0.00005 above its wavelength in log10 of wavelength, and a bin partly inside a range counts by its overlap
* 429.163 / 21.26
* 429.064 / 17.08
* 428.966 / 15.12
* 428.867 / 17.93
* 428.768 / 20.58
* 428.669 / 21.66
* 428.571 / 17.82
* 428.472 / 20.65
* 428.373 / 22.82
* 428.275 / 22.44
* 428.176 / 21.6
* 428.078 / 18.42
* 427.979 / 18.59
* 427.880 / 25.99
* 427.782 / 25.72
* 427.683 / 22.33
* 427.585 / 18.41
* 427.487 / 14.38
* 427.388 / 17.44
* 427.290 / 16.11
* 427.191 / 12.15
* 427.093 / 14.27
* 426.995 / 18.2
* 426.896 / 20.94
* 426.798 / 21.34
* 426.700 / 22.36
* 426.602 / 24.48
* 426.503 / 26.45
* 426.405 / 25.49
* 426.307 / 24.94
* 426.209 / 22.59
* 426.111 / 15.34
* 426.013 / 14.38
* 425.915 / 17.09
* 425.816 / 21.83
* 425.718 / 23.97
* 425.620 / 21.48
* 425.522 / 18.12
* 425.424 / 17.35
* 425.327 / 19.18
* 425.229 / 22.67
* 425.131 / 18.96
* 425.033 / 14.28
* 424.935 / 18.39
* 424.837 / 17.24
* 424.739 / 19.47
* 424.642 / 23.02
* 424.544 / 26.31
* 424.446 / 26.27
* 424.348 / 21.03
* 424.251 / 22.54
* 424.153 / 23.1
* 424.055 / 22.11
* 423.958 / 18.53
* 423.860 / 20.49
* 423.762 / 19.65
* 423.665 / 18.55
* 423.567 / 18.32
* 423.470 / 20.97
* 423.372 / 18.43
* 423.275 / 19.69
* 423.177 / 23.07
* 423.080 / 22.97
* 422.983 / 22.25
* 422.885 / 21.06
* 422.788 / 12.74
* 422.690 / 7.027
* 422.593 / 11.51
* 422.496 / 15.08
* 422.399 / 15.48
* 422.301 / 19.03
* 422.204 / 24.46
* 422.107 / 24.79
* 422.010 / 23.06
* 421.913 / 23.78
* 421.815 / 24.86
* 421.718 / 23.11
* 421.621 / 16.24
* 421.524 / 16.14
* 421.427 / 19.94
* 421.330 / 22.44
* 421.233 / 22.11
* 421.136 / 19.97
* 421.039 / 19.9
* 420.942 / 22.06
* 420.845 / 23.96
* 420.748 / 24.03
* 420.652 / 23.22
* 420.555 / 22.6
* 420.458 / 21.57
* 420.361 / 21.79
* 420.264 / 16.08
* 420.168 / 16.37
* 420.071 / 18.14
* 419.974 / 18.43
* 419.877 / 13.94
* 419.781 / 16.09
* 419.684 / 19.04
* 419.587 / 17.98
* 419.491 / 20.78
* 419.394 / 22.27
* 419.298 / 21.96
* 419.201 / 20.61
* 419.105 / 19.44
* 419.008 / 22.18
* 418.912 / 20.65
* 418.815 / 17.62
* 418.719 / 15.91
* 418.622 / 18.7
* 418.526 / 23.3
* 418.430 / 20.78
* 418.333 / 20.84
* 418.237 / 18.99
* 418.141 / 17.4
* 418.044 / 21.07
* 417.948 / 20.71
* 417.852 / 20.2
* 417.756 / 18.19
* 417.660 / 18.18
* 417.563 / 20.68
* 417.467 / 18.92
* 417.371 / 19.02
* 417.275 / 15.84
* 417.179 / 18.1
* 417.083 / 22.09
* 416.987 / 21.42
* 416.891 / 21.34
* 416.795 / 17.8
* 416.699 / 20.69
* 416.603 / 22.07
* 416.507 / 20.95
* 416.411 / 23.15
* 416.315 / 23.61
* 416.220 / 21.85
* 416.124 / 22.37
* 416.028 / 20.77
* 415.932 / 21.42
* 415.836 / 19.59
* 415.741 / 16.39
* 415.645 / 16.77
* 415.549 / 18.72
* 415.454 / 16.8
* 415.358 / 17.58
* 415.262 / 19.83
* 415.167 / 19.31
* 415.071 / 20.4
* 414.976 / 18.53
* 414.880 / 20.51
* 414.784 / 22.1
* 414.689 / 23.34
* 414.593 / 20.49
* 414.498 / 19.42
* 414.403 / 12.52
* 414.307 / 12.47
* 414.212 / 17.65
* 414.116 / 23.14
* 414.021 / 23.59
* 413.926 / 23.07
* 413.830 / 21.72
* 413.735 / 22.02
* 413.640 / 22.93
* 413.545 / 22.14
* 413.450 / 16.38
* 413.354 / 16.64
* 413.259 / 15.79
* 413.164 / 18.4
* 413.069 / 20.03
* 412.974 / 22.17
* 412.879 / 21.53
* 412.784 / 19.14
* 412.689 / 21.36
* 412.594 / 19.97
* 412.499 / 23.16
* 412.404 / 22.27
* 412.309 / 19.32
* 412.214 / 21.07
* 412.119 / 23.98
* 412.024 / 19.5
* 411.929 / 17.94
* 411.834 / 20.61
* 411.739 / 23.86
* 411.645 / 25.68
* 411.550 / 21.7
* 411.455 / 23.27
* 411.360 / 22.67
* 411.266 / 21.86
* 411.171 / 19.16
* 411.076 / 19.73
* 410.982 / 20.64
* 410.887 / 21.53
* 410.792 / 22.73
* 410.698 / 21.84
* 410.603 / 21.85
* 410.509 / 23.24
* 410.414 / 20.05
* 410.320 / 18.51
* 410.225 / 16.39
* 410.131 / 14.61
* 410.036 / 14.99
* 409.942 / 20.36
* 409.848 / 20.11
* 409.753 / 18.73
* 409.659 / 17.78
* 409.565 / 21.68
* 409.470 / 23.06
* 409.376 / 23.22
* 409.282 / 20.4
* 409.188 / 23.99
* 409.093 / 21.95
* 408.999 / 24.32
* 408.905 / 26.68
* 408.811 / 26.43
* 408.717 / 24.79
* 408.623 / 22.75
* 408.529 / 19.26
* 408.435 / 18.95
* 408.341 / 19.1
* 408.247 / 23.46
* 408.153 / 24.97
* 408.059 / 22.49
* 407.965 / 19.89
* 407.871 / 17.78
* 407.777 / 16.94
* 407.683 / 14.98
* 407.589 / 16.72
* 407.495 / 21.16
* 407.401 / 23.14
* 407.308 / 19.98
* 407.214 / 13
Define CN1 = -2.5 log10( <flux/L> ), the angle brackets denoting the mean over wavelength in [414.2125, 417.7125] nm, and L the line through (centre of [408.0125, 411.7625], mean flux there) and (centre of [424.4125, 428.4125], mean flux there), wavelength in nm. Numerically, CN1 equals 0.08 mag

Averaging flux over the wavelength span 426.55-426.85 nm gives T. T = 22.7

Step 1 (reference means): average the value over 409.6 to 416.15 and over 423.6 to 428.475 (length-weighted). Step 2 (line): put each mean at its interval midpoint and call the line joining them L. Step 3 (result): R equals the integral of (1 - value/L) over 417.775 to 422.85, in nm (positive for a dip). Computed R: 0.16 nm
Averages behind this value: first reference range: 20.1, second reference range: 20.4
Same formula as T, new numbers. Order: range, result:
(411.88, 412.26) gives 20.6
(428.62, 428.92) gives 20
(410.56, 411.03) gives 21.7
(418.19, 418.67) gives 20.5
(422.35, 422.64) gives 14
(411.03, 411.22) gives 19.4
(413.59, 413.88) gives 22.2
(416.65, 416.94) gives 19.9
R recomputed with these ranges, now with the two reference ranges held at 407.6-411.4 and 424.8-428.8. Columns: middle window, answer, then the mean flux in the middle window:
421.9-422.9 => 0.12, 17.7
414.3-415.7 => 0.12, 18.7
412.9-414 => 0.02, 20.2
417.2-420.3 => 0.20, 19.1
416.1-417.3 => -0.03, 20.9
